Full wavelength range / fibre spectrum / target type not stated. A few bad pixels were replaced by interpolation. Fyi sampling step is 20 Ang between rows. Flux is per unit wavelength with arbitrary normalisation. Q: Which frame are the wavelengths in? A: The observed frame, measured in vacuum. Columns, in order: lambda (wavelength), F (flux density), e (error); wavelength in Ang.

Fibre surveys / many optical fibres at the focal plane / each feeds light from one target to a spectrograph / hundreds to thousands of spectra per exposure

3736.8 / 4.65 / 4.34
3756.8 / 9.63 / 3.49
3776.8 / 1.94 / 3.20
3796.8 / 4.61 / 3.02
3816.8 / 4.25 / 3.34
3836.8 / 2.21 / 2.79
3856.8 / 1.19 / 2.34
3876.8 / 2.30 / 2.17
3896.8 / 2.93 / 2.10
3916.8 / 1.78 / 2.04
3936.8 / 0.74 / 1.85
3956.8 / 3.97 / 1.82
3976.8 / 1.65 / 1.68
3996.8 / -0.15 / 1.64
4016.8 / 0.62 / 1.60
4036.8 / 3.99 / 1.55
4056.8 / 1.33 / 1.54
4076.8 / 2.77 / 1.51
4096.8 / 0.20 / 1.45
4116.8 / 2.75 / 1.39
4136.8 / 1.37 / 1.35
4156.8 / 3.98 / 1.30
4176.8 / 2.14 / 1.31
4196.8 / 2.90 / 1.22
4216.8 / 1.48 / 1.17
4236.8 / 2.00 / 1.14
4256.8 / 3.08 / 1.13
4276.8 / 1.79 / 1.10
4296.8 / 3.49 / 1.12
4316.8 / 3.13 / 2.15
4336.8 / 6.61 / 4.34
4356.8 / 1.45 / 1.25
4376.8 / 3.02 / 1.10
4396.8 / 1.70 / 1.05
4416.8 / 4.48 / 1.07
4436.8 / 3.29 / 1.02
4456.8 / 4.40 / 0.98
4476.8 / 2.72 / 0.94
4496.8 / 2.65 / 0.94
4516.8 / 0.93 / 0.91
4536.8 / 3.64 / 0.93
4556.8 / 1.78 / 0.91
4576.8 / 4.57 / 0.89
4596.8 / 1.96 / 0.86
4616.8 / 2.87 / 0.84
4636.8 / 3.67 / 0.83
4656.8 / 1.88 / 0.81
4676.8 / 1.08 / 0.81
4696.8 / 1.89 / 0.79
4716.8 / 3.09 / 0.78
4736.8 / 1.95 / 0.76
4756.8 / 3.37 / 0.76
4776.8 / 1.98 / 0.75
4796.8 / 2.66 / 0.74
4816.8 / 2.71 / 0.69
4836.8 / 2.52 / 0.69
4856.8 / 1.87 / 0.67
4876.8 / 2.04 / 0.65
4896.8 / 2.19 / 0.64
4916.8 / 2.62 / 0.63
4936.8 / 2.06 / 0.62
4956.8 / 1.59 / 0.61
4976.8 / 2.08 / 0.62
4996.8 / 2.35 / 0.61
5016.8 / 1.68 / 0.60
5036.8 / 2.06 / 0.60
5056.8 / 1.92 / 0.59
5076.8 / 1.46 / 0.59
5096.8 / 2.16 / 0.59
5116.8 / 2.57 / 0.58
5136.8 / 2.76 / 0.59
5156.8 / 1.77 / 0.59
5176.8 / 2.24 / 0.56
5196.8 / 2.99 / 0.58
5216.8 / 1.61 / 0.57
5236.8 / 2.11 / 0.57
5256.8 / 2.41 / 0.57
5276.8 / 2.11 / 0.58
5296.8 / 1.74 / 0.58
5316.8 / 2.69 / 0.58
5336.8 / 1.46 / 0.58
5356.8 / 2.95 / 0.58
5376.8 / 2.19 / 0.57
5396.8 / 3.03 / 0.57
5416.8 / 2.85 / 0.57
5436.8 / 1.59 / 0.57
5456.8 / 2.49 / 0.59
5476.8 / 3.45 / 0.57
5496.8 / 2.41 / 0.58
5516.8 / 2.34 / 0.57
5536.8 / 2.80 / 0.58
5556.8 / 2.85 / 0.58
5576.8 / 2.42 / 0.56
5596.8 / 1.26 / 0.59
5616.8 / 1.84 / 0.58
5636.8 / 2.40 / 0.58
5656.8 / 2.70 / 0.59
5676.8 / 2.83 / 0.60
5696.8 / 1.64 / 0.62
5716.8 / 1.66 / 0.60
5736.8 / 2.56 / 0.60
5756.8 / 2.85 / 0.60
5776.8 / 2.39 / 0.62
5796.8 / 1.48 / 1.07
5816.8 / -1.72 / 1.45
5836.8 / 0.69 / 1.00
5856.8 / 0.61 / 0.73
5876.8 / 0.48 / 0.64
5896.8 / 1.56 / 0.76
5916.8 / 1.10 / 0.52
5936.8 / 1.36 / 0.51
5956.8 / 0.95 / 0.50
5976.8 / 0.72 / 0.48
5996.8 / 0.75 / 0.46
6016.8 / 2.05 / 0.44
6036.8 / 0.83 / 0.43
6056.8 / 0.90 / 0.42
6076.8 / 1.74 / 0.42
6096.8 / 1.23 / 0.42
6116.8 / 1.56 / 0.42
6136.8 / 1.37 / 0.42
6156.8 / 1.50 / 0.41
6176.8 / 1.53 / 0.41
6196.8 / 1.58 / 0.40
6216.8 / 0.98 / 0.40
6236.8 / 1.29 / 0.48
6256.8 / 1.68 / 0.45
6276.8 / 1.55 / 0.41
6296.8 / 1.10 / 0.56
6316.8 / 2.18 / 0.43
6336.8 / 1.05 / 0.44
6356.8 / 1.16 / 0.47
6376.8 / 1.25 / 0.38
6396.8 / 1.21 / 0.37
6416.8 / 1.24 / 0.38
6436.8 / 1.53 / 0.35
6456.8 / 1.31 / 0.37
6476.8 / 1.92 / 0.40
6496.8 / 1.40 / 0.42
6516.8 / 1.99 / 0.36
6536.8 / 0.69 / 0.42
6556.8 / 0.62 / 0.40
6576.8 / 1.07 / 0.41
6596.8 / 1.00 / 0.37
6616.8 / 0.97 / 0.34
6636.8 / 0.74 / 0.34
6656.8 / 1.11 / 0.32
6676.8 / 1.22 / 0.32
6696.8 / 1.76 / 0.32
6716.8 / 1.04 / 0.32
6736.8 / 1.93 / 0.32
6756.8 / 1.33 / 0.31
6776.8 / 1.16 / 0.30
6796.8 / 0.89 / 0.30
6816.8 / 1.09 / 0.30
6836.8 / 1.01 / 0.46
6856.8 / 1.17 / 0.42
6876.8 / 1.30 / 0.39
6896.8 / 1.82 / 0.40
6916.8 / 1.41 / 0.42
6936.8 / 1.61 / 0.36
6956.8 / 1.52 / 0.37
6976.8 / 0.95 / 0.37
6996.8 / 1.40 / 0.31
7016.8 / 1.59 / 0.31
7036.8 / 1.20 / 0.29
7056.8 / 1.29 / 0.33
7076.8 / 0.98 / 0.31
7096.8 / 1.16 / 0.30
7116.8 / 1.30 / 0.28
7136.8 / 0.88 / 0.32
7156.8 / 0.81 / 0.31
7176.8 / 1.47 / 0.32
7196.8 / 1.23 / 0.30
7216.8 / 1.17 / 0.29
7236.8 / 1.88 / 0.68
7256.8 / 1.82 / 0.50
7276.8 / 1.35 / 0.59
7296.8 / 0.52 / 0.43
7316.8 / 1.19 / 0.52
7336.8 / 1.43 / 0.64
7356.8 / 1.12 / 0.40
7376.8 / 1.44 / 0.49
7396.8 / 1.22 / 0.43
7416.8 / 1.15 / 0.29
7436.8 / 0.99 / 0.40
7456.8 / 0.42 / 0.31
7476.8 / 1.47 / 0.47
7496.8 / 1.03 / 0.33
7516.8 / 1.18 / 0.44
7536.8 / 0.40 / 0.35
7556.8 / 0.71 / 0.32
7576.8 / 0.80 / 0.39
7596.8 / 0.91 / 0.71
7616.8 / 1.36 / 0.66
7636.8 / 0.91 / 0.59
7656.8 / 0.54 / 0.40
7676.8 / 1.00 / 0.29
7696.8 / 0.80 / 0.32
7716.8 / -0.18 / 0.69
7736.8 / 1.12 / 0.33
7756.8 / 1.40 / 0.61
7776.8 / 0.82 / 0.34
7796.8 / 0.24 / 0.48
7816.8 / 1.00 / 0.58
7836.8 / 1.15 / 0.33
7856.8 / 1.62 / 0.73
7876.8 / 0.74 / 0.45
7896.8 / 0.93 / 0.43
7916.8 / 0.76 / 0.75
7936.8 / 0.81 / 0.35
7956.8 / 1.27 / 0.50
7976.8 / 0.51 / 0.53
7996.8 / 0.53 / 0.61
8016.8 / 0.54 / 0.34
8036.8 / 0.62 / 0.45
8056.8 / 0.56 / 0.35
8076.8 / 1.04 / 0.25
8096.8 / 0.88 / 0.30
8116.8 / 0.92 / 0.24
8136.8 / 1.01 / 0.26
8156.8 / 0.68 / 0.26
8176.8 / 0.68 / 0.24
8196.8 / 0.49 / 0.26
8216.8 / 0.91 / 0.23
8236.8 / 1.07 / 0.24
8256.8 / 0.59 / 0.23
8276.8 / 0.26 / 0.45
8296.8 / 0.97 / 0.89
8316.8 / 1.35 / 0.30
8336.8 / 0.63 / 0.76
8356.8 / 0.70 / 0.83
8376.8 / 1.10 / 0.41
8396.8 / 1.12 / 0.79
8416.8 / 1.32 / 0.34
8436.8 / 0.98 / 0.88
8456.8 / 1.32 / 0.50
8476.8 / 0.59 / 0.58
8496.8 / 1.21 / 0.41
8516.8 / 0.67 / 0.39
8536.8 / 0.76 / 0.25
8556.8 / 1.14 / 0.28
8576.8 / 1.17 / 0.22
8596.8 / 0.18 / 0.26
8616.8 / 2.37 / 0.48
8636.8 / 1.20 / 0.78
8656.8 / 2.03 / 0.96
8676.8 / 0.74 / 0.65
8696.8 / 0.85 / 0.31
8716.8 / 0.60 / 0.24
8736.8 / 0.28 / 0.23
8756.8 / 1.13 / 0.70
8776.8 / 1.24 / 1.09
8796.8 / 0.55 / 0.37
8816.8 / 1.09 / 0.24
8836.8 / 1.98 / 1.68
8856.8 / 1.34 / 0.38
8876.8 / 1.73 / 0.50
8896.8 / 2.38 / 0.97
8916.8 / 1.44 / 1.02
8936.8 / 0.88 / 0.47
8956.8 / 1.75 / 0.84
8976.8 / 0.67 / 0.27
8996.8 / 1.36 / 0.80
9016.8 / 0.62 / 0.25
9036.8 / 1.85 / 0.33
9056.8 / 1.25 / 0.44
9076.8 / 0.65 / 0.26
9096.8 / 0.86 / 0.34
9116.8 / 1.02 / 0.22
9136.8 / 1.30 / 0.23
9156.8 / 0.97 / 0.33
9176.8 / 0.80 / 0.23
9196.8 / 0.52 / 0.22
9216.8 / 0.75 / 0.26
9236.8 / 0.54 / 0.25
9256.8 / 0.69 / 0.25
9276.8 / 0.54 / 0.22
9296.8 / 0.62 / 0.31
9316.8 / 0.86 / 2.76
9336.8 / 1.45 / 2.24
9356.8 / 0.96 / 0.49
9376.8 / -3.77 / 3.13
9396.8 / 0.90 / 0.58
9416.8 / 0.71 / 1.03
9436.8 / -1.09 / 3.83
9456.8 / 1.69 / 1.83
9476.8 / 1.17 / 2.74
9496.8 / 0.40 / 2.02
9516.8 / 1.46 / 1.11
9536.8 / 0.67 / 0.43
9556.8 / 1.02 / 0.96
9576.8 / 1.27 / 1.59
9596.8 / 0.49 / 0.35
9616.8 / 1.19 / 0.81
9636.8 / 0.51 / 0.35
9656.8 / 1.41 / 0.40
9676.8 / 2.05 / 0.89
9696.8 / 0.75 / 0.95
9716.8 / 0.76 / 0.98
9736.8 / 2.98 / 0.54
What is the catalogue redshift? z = 0.601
